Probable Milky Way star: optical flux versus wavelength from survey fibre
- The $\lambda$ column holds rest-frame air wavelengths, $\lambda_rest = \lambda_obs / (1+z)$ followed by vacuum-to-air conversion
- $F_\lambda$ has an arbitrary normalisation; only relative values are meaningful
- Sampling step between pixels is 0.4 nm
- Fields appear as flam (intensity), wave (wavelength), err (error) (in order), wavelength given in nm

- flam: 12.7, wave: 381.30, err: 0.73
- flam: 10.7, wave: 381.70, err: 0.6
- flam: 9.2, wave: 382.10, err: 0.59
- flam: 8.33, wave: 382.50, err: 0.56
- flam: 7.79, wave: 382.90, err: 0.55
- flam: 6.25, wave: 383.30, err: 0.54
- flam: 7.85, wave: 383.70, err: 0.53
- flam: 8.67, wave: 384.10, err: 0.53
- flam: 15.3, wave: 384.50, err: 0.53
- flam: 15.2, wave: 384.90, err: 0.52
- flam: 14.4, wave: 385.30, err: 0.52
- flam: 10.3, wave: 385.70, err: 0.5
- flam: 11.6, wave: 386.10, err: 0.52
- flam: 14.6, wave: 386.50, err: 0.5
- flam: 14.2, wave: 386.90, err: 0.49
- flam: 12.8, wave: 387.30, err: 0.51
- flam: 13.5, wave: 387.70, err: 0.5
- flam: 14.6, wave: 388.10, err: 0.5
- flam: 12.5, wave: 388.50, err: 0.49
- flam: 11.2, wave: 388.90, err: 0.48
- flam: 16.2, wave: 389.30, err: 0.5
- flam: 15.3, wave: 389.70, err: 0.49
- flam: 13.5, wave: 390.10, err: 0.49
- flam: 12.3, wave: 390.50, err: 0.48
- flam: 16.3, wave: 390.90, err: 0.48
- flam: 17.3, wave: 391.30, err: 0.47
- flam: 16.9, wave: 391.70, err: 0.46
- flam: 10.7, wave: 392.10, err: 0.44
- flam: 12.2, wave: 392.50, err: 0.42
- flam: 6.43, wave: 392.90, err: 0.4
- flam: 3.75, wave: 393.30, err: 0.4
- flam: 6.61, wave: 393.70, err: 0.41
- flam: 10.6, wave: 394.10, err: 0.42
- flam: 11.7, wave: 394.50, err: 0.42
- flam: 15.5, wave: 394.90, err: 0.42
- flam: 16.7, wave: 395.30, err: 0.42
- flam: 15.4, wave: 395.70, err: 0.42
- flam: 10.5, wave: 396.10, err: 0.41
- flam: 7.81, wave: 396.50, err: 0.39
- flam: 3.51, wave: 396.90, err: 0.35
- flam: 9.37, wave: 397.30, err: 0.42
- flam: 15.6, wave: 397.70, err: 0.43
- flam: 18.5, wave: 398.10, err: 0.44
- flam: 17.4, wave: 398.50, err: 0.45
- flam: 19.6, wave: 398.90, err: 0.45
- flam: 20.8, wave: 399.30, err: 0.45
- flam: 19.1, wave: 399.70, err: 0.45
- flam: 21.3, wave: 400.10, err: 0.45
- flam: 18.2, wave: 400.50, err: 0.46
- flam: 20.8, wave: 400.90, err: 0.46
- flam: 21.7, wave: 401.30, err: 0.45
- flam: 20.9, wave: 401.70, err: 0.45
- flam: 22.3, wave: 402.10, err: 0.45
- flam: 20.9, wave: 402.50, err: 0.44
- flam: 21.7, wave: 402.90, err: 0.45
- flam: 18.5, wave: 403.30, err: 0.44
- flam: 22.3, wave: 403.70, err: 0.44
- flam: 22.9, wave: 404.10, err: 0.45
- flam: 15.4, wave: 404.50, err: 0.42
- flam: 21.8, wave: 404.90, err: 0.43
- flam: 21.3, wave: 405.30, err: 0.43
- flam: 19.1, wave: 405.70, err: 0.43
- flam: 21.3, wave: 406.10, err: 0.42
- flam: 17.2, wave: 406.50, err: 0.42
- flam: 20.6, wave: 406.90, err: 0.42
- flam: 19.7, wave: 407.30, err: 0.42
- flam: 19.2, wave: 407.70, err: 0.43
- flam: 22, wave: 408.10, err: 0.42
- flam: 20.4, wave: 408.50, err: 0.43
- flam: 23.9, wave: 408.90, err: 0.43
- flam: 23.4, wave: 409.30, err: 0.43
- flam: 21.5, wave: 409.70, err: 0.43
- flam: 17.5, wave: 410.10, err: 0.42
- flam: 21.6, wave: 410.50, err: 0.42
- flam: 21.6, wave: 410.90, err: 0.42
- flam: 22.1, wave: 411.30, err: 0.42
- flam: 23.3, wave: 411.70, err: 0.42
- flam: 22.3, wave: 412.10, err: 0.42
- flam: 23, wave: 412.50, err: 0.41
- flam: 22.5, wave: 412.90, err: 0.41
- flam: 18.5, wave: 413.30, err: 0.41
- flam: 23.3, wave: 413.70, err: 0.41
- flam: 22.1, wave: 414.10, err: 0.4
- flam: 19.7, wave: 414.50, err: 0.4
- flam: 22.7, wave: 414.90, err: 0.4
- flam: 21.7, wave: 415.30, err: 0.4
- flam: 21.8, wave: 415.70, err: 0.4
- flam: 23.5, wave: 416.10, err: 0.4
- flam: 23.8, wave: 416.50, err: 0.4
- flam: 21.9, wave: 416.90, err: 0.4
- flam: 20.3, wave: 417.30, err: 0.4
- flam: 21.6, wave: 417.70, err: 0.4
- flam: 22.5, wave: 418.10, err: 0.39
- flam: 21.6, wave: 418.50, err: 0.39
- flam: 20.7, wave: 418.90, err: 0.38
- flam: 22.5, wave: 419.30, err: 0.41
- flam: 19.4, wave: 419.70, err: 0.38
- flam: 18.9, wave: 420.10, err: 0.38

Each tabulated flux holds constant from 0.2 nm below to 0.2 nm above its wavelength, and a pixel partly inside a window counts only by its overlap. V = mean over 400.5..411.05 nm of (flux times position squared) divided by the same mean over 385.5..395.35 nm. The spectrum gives 1.8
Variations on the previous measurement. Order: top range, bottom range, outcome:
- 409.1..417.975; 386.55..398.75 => 1.91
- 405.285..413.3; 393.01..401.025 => 1.60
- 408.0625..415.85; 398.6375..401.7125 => 1.14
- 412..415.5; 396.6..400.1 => 1.50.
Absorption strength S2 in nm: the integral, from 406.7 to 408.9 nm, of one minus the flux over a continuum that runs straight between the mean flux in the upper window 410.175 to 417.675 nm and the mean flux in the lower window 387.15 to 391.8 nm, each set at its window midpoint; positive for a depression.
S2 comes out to -0.08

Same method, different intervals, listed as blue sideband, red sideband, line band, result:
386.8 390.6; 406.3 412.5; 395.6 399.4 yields 0.74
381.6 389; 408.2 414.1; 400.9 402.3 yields -0.27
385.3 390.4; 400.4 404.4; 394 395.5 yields 0.28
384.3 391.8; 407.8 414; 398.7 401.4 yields -0.31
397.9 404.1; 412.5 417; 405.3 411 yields 0.15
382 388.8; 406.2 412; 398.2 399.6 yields -0.18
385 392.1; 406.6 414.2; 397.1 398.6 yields 0.18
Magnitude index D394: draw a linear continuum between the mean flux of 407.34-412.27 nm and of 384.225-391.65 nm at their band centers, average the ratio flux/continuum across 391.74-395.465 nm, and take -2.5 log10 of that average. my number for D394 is 0.435 mag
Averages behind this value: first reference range 14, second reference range 21.5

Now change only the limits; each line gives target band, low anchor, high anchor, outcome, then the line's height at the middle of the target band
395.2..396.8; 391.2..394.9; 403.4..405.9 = 0.113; 13.2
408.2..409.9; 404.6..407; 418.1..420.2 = -0.106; 20.2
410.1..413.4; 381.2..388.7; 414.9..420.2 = -0.096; 19.9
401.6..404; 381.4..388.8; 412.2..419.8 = -0.213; 17.4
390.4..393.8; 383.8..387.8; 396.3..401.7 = 0.257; 14.7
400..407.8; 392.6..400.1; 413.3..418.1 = -0.238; 16.4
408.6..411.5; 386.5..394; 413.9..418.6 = -0.101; 19.7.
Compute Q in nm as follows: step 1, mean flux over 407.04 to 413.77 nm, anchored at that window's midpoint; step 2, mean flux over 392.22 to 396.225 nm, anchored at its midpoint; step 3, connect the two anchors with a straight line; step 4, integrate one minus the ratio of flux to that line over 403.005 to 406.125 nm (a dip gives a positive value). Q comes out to -0.470 nm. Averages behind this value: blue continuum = 10.9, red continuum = 21.5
